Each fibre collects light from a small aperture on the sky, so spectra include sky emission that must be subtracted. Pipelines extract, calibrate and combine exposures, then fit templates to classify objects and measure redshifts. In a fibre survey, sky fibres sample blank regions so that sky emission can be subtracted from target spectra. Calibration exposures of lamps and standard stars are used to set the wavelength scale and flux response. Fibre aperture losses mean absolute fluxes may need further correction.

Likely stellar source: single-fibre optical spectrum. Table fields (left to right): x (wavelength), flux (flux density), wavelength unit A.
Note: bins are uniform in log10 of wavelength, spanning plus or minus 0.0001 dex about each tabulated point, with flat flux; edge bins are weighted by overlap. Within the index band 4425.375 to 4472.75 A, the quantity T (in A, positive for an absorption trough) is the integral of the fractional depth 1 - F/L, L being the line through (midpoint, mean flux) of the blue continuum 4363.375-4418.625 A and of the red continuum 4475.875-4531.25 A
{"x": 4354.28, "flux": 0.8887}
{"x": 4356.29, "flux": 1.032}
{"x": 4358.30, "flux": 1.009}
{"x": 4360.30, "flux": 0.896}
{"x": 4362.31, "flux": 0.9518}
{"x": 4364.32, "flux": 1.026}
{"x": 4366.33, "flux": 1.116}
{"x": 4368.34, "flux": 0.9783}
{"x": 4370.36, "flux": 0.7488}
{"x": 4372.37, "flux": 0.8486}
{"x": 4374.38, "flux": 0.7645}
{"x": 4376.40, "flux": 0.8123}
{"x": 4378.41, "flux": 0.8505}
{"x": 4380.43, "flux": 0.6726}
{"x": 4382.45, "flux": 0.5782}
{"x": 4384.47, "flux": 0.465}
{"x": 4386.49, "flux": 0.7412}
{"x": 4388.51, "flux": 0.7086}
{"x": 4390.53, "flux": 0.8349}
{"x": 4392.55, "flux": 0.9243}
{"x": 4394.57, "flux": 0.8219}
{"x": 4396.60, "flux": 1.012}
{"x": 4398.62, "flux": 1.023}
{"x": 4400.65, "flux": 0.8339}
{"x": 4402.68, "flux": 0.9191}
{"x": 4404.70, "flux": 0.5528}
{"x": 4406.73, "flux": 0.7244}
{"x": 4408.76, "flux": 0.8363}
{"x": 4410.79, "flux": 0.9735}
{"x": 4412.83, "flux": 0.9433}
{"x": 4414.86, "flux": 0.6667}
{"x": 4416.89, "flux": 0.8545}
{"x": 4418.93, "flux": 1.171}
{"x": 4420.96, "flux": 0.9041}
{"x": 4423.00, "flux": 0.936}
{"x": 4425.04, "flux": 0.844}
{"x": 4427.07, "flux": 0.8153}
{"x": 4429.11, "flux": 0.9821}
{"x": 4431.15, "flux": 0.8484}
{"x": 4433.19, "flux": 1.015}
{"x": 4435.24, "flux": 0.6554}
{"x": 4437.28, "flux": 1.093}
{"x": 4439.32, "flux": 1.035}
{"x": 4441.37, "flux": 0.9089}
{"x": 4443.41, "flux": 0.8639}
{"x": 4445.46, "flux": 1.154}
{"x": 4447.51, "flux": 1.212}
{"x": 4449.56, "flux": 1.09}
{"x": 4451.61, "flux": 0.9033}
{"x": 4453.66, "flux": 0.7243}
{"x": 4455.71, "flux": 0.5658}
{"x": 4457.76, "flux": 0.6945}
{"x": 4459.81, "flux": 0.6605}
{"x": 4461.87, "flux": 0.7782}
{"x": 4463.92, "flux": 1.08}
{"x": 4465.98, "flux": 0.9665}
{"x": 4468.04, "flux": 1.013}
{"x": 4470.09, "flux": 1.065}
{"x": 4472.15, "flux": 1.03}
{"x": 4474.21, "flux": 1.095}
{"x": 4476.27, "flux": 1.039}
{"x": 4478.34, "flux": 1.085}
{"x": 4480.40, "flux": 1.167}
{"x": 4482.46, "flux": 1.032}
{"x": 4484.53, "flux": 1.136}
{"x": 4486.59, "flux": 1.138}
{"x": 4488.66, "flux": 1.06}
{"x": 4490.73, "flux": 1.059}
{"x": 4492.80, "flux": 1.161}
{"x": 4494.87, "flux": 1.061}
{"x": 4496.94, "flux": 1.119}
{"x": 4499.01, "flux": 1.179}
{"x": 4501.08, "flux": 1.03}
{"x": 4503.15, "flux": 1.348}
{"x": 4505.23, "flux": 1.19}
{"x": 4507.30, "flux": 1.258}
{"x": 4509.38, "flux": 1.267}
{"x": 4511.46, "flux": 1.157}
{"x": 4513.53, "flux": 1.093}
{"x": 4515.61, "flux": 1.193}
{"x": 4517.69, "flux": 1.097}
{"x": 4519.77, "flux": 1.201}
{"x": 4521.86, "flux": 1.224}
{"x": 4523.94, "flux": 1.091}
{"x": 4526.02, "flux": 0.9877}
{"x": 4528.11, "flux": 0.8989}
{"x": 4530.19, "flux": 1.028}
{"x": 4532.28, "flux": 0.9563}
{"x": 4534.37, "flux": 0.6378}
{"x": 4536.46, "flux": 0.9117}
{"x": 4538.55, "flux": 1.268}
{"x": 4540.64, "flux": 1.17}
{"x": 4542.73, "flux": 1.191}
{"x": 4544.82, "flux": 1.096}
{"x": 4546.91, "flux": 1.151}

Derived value 3.0 A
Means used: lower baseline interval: 0.828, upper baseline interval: 1.12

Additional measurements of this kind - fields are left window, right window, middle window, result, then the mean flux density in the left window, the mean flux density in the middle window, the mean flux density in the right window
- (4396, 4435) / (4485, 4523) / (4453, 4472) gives 3.3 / 0.881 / 0.85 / 1.16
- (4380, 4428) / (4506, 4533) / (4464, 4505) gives -2.7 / 0.825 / 1.1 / 1.11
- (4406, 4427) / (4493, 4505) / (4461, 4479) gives 0.7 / 0.884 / 1.02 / 1.15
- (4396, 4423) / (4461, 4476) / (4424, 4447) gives 0.0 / 0.878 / 0.935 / 1.01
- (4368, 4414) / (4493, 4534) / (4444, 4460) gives 1.2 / 0.804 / 0.886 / 1.12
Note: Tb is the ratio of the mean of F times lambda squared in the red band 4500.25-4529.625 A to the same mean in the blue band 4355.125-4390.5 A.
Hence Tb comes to 1.46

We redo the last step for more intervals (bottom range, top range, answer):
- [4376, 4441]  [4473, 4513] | 1.39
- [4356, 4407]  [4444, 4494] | 1.24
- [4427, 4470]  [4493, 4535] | 1.25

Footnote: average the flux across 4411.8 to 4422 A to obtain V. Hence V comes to 0.908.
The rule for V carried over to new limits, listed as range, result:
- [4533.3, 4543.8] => 1.04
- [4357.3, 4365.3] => 0.971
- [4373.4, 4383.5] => 0.734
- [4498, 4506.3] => 1.19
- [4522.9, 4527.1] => 1.04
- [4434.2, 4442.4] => 0.923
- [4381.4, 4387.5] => 0.595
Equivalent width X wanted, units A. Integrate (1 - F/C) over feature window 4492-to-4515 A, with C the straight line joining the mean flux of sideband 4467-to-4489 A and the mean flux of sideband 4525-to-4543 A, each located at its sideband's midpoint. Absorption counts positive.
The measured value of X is -2.8 A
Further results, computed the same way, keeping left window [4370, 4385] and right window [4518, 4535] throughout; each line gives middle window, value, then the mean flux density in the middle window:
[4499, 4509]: -2.4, 1.21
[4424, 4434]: -0.9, 0.899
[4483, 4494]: -1.9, 1.11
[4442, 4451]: -2.1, 1.06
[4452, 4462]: 2.2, 0.69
